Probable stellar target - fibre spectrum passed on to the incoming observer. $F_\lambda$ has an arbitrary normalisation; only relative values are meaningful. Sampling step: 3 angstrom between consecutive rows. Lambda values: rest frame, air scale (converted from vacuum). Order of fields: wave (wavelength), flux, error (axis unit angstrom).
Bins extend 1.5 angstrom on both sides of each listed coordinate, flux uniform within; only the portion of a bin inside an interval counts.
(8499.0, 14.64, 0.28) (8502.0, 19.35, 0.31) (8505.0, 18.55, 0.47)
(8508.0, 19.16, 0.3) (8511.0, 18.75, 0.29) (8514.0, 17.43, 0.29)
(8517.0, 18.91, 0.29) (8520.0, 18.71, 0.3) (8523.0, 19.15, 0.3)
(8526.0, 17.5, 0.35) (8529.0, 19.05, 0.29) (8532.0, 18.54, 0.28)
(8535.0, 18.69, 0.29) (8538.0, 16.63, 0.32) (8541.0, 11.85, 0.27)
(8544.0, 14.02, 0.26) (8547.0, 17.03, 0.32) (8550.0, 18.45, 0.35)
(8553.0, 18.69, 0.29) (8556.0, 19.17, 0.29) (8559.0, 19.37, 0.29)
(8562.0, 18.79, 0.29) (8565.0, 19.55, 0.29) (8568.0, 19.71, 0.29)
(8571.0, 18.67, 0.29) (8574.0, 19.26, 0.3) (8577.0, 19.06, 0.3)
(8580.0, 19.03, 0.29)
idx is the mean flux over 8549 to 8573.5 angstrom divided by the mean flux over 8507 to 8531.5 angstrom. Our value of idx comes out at 1.03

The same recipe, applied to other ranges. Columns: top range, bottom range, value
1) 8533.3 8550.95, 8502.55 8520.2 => 0.86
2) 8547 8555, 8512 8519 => 1.00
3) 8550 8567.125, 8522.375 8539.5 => 1.05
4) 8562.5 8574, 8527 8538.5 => 1.05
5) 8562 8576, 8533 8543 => 1.22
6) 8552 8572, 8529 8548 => 1.17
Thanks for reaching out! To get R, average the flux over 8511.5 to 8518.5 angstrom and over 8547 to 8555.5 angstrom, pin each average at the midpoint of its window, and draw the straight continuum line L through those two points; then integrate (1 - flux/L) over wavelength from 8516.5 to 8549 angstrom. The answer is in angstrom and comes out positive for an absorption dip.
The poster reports 1.9 angstrom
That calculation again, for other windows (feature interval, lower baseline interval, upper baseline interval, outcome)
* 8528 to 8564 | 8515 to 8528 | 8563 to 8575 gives 2.7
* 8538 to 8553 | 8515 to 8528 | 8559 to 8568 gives 2.5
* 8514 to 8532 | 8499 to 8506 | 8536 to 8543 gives -2.8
